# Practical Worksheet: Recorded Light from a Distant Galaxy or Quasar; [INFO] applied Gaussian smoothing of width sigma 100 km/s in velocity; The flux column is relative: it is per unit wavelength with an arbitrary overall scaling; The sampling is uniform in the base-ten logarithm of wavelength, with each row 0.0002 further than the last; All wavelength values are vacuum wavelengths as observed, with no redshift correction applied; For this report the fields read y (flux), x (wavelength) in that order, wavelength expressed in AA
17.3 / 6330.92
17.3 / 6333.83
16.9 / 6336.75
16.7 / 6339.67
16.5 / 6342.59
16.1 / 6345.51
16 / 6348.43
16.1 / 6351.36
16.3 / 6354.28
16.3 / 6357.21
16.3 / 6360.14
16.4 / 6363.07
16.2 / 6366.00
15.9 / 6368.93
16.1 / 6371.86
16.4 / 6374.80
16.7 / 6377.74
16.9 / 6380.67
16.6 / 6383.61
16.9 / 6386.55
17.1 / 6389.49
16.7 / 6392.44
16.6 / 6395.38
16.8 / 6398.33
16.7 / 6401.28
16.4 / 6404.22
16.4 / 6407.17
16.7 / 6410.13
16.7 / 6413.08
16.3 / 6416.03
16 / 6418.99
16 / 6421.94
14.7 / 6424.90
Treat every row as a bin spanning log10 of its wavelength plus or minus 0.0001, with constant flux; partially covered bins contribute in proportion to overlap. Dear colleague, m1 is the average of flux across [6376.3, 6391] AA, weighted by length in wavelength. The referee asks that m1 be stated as 16.8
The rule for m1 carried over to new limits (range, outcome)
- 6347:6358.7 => 16.2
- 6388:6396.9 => 16.8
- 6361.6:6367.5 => 16.3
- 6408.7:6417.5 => 16.6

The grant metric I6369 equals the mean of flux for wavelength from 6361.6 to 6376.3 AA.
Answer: 16.2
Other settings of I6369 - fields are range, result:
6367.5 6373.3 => 16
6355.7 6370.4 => 16.2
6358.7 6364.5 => 16.3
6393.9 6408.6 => 16.6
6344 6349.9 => 16.1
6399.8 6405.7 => 16.6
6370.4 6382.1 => 16.5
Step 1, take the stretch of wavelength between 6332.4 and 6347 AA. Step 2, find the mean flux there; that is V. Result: 16.7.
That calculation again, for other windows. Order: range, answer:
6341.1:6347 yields 16.3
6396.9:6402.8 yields 16.8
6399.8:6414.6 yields 16.6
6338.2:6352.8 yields 16.3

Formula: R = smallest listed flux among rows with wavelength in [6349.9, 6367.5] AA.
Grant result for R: 16.1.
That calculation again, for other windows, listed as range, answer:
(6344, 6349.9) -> 16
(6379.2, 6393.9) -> 16.6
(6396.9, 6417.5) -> 16.3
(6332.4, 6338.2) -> 16.9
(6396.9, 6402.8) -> 16.7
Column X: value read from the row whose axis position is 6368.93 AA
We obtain 15.9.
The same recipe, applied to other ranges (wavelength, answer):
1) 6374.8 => 16.4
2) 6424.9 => 14.7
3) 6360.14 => 16.3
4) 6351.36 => 16.1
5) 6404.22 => 16.4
